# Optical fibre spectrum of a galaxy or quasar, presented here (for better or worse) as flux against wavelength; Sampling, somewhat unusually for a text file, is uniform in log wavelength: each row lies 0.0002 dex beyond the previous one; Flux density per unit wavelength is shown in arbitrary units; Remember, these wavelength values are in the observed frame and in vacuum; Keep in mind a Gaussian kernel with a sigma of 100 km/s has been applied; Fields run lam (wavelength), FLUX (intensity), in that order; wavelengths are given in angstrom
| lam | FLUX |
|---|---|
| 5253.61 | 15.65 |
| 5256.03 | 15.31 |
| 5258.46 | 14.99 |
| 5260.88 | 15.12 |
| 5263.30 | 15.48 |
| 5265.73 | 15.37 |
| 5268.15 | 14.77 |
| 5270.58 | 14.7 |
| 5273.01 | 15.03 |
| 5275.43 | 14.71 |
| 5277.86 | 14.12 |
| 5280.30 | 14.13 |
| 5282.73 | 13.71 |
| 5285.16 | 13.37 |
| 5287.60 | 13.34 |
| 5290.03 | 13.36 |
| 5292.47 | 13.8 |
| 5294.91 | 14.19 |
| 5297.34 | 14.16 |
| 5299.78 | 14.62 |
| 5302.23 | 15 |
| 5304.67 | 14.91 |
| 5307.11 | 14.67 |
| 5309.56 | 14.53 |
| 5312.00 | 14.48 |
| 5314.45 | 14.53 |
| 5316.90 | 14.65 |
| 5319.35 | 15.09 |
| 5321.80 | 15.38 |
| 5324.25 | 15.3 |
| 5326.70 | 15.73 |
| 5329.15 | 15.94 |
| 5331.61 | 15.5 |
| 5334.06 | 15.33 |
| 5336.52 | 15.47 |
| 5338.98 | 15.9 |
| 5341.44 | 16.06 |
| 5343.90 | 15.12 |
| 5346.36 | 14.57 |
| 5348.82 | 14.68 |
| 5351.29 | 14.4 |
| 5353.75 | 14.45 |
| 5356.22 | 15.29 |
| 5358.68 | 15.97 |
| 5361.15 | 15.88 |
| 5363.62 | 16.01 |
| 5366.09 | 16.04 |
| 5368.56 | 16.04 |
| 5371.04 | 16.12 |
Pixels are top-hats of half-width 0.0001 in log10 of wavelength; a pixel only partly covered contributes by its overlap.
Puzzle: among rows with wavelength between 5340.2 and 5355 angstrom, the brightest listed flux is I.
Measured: 16.06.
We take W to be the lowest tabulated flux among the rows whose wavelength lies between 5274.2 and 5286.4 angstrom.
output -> 13.37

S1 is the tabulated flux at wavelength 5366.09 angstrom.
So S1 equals 16.04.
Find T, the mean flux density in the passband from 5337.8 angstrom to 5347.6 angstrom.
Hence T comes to 15.4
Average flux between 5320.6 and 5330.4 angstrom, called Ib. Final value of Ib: 15.6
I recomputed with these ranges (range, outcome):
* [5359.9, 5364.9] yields 16.01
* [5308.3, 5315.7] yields 14.53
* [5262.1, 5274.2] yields 15.48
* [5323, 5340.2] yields 15.94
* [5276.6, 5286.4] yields 14.13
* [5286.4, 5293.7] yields 13.8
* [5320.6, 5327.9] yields 15.73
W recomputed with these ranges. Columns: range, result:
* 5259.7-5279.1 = 14.12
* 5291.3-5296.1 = 13.8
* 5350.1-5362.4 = 14.4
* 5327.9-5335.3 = 15.33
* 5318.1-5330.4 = 15.09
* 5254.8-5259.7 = 14.99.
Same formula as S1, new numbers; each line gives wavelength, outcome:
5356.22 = 15.29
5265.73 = 15.37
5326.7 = 15.73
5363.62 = 16.01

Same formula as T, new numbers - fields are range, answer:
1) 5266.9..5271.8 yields 14.7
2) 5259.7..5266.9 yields 15.3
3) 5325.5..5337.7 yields 15.6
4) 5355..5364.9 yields 15.8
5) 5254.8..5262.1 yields 15.1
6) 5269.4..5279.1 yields 14.6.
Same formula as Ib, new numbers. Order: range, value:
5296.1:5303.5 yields 14.6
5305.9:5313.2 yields 14.6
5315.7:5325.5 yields 15.1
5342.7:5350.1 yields 14.8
